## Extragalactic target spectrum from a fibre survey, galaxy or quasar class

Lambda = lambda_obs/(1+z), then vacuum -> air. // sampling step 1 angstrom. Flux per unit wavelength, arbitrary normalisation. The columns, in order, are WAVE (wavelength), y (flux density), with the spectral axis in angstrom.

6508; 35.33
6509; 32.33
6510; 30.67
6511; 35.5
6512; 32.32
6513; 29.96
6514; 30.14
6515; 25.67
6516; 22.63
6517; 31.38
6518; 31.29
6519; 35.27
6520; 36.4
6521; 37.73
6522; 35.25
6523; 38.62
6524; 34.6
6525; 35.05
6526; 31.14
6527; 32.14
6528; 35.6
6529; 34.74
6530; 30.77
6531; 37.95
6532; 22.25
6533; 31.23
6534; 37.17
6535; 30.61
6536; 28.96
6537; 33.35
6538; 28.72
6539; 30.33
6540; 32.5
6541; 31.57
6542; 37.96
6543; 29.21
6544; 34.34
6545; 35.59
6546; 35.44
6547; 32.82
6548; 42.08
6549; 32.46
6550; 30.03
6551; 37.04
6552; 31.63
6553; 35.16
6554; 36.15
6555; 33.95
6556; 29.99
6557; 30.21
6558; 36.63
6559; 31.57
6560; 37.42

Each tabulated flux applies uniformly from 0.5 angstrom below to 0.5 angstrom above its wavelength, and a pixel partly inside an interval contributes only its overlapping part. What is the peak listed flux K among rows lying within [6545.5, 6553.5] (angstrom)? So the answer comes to 42.08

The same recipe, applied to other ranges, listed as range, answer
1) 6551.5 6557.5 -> 36.15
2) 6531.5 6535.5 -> 37.17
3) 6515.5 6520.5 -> 36.4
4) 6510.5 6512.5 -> 35.5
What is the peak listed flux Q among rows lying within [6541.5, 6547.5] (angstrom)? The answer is 37.96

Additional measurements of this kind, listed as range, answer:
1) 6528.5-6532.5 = 37.95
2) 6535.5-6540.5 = 33.35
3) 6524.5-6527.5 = 35.05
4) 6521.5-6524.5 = 38.62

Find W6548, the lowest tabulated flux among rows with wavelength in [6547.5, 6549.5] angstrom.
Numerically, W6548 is 32.46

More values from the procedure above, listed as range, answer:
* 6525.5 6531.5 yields 30.77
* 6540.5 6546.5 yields 29.21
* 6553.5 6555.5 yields 33.95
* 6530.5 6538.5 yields 22.25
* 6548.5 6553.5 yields 30.03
